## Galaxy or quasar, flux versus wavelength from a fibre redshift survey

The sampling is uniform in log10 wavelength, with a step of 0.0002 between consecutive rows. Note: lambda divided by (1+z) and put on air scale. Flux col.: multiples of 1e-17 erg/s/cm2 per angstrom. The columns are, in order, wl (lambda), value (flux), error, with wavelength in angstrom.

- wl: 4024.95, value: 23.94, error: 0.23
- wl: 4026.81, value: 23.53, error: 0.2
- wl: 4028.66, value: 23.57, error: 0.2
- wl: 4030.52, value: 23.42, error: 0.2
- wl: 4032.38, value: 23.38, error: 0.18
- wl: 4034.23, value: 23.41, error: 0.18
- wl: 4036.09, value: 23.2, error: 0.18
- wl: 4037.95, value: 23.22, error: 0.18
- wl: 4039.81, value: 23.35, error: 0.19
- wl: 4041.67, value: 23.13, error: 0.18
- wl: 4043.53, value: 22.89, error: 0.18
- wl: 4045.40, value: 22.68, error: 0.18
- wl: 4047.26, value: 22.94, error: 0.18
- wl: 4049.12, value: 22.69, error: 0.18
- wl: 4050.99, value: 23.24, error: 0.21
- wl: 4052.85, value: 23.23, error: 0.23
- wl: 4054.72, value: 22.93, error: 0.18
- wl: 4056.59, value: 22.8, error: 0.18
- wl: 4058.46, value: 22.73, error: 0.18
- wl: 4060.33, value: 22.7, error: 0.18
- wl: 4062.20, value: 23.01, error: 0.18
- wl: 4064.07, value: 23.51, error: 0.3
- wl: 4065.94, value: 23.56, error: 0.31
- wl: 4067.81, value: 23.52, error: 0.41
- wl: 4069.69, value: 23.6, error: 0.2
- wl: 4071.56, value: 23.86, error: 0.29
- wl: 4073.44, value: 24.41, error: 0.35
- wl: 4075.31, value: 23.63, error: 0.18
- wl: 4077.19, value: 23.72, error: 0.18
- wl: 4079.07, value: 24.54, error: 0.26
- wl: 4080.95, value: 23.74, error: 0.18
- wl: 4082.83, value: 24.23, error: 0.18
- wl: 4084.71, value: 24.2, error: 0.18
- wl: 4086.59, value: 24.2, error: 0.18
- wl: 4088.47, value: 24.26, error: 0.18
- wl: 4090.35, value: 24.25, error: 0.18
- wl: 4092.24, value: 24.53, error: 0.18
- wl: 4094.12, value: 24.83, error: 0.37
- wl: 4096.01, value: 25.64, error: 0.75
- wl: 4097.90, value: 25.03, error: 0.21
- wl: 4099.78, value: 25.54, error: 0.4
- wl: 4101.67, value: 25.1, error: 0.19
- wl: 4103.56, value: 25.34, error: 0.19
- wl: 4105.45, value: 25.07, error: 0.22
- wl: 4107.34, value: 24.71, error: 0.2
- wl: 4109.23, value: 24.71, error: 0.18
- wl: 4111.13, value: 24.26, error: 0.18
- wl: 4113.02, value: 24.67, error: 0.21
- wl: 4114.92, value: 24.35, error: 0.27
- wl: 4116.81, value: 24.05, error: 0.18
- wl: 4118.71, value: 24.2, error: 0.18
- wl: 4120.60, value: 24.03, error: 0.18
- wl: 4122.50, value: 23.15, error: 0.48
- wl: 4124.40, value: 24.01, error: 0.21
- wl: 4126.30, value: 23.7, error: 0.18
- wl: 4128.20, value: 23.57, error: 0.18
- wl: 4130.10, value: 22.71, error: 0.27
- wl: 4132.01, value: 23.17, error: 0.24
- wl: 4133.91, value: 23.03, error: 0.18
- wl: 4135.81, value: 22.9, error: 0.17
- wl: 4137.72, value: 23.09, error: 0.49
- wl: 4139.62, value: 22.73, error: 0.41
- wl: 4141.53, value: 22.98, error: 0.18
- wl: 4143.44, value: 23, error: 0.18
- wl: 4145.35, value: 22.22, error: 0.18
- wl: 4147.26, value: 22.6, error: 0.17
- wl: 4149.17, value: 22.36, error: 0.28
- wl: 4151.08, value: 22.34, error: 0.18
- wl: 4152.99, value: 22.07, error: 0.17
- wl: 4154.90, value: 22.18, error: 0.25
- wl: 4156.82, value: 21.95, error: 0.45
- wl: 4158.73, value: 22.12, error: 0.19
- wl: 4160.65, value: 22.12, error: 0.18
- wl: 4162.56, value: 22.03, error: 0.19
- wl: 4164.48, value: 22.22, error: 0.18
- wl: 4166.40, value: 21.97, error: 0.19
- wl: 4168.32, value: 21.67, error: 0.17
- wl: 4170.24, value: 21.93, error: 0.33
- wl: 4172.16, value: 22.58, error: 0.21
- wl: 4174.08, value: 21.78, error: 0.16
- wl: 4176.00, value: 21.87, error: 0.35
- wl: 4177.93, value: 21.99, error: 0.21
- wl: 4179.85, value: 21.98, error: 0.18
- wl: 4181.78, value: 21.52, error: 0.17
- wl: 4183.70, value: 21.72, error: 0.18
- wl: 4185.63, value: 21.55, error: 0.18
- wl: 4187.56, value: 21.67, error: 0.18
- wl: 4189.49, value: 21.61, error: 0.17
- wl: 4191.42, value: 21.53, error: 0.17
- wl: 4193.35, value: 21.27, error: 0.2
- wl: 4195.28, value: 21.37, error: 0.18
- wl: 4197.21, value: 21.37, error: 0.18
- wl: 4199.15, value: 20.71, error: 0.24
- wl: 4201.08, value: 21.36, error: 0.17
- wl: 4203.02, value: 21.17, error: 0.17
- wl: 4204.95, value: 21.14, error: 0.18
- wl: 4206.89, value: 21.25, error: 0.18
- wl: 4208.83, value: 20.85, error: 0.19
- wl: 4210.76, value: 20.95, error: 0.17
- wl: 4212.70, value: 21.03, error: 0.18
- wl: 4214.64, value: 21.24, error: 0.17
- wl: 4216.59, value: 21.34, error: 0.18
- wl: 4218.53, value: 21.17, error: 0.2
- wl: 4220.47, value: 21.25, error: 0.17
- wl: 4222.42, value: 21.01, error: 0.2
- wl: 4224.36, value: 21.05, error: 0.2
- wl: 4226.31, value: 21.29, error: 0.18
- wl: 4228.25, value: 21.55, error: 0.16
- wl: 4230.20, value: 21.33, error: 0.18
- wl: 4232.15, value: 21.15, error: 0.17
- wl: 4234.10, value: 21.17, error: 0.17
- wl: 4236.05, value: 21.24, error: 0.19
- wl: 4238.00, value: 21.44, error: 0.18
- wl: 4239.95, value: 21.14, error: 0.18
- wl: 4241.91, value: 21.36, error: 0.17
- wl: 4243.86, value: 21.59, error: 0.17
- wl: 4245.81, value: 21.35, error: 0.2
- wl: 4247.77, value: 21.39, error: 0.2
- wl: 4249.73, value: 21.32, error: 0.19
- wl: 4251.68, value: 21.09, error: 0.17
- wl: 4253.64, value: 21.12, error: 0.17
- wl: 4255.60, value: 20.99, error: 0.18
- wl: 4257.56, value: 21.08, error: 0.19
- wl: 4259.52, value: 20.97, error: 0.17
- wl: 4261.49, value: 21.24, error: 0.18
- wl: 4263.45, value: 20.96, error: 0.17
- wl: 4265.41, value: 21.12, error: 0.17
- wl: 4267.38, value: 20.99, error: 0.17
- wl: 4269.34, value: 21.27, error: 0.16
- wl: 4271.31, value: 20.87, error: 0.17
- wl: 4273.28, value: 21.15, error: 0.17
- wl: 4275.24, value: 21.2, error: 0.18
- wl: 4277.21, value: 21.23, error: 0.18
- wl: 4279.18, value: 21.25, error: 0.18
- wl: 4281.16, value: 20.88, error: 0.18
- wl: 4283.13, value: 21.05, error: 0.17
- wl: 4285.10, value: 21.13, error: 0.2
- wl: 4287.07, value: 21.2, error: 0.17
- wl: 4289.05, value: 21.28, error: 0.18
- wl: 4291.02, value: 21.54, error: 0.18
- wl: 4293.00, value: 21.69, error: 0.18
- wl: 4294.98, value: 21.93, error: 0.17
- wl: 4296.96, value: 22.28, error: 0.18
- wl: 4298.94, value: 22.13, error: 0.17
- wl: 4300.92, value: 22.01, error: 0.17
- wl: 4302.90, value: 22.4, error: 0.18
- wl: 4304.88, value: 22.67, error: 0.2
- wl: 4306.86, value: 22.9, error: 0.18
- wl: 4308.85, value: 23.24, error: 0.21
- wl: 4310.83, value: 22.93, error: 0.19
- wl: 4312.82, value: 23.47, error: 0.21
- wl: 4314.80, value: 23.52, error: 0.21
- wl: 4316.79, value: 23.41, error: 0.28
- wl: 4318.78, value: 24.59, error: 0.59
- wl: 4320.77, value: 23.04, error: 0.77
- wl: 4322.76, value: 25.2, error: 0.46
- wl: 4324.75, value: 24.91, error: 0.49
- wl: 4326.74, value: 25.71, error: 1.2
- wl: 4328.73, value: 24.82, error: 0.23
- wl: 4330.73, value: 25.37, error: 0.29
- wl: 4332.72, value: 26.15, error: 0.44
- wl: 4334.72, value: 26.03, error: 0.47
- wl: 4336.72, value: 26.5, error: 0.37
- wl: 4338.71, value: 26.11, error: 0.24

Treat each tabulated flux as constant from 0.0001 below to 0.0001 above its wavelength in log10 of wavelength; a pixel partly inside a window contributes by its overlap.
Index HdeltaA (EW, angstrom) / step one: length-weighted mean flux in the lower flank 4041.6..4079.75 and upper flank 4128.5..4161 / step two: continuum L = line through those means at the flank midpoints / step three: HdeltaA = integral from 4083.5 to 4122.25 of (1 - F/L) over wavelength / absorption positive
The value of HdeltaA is -2.8 angstrom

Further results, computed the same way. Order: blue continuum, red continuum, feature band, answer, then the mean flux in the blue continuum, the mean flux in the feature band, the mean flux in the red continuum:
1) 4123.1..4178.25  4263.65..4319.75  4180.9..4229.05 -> 2.22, 22.5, 21.3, 22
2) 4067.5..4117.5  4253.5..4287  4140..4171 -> 1.36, 24.5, 22.2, 21.1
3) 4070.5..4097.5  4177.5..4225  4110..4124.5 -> -0.40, 24.3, 24.1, 21.3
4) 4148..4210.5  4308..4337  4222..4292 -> 6.19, 21.7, 21.2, 24.6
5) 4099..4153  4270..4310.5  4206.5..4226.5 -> 1.30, 23.7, 21.1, 21.7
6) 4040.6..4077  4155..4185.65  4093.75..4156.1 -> -3.43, 23.2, 23.7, 22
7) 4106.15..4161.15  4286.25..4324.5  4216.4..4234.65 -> 1.39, 23.2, 21.2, 22.8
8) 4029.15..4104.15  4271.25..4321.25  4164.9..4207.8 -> 2.45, 23.7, 21.6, 22.1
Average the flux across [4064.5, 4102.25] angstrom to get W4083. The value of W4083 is 24.3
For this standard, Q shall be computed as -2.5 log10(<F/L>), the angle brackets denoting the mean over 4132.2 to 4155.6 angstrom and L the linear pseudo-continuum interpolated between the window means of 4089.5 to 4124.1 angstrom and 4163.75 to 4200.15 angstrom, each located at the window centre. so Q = 0.02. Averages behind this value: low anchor 24.6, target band 22.7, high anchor 21.7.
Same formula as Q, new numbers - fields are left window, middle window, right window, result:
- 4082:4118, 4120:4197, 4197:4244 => 0.031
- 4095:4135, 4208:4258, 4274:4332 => 0.102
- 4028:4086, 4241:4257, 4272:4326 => 0.065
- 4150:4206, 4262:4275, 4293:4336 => 0.097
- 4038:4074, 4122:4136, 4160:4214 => -0.048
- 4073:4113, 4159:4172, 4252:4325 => 0.076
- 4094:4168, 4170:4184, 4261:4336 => 0.062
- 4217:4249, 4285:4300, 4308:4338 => 0.087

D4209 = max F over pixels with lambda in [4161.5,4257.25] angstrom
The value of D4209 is 22.58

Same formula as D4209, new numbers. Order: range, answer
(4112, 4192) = 24.67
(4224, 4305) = 22.67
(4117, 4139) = 24.2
